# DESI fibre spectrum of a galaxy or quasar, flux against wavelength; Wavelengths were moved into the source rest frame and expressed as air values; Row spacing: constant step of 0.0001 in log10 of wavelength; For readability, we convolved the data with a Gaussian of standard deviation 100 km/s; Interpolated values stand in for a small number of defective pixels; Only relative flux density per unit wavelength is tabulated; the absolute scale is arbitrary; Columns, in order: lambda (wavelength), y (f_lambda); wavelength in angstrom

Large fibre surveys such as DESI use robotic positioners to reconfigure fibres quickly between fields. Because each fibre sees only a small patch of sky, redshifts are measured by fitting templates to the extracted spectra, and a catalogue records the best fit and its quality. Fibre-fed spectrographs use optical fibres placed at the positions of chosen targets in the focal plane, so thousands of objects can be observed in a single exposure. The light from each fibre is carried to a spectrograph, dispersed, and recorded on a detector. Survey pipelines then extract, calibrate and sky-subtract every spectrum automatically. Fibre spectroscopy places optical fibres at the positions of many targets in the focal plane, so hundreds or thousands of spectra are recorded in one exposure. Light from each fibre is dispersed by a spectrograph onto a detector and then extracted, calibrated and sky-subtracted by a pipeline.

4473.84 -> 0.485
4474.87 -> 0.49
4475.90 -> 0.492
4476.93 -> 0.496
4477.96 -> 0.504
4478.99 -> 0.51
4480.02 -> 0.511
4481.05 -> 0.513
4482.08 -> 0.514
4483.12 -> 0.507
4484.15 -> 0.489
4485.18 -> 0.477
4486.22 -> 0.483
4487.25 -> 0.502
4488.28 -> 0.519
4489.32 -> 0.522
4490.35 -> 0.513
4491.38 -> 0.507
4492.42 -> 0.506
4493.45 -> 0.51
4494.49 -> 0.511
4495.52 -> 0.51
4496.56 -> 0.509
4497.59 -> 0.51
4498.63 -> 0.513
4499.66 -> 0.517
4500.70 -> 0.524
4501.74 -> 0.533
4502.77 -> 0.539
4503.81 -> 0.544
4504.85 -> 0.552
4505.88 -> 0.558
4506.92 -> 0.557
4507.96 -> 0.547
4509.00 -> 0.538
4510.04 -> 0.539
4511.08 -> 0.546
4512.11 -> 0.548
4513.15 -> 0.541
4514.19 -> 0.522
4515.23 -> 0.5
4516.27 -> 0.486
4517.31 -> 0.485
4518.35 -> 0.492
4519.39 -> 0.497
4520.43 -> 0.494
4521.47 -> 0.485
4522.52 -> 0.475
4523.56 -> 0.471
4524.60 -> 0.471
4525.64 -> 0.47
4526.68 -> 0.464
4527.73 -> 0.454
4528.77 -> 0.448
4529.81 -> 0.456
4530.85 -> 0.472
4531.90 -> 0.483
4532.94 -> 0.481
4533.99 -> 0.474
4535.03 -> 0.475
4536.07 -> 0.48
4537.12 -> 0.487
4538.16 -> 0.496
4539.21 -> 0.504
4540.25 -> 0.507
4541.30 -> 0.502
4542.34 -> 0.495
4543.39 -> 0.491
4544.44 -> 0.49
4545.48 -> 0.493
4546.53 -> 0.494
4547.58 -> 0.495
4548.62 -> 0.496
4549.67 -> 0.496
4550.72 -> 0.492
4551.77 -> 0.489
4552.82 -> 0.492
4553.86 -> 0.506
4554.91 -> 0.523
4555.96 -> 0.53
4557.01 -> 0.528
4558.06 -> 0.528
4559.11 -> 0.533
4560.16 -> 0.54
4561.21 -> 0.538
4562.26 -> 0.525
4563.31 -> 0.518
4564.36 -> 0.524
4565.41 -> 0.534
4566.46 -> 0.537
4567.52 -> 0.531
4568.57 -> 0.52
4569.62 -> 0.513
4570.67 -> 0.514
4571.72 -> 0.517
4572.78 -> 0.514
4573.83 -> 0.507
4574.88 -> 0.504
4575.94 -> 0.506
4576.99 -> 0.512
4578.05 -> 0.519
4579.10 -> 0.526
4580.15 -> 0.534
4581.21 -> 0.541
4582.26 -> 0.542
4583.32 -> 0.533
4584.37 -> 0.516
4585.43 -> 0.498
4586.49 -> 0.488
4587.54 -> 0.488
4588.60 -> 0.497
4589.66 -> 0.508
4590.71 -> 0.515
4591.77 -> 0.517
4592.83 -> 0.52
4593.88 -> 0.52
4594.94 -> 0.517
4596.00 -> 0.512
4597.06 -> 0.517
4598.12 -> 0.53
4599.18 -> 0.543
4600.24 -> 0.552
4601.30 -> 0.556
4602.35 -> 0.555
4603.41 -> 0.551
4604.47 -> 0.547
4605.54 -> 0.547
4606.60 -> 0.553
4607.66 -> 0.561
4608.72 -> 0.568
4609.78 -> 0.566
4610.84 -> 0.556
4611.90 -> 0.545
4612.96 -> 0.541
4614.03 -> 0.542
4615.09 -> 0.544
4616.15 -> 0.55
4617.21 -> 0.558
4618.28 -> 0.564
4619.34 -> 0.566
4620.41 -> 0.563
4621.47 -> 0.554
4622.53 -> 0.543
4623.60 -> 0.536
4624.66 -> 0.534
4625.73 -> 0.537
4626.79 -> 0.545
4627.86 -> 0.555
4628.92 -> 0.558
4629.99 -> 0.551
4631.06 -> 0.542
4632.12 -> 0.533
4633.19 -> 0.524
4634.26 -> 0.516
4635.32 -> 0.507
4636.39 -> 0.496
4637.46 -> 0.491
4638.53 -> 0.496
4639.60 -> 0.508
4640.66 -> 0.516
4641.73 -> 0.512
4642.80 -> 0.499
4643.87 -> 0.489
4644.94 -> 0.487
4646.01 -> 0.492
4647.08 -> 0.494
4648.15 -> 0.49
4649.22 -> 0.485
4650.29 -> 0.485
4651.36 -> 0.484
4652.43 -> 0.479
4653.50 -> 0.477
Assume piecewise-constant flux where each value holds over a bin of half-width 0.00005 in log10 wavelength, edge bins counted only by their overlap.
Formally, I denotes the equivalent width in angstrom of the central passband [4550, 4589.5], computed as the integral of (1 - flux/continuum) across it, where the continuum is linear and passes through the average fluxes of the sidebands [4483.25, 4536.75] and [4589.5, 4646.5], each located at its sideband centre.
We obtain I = 0.2 angstrom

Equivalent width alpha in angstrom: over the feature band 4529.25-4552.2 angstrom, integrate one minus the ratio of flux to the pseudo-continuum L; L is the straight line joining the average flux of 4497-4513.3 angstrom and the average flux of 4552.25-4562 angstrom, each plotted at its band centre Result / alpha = 1.7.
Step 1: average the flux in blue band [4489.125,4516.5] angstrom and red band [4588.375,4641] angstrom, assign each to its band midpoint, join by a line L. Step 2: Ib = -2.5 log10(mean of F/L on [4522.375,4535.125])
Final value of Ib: 0.132 mag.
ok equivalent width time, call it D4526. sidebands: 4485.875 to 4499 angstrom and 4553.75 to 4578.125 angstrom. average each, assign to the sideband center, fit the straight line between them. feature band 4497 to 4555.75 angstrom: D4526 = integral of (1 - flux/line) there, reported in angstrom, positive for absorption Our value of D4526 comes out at 1.5 angstrom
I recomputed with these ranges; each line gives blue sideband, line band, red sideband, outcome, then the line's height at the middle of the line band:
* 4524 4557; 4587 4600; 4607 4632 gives 0.3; 0.53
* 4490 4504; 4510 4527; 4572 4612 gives 0.7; 0.52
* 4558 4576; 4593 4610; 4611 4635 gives -0.2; 0.537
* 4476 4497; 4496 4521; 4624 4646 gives -0.8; 0.507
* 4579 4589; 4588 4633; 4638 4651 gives -3.1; 0.507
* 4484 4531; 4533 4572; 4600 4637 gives 1.1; 0.523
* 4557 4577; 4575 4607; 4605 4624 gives 0.8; 0.538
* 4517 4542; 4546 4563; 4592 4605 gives -0.4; 0.5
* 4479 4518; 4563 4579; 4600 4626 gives 0.6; 0.54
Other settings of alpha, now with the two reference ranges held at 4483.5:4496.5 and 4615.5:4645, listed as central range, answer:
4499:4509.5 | -0.7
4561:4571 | -0.1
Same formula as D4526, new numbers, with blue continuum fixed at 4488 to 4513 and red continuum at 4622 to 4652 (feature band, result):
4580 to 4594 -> 0.12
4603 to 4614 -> -0.76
